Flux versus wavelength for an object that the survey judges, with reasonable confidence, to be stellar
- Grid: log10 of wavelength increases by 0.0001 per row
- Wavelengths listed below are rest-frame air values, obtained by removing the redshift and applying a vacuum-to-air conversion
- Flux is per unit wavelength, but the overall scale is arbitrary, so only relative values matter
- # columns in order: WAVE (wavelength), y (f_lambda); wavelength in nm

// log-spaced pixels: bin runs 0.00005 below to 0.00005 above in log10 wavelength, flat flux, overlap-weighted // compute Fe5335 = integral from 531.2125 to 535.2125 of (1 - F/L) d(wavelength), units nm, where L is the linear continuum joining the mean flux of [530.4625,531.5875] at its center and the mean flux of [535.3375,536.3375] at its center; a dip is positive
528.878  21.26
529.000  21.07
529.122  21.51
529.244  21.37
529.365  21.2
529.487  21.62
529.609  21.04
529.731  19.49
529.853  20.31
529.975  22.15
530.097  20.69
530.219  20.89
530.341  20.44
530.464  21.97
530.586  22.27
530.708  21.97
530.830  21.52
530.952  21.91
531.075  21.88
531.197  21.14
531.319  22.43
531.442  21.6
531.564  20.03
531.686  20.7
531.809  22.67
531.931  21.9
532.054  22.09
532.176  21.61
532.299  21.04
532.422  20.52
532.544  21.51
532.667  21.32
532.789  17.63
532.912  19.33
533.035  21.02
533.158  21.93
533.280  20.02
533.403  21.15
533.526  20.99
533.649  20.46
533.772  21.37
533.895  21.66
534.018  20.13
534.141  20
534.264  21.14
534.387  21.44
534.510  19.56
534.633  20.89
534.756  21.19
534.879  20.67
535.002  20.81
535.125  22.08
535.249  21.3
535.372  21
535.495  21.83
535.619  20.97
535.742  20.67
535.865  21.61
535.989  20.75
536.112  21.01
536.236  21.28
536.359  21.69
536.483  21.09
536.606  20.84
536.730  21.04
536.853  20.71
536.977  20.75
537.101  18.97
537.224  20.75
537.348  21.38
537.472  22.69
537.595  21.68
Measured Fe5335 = 0.09 nm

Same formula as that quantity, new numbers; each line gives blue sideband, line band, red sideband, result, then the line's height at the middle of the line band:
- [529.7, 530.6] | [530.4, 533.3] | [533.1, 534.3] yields -0.04 nm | 20.9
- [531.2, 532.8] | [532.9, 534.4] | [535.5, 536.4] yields 0.03 nm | 21.2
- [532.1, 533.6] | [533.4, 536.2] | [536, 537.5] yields -0.02 nm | 20.8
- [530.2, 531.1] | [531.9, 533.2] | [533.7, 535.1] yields 0.02 nm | 21.2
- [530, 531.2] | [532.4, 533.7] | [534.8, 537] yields 0.05 nm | 21.3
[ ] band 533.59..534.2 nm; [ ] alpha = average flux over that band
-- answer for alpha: 20.7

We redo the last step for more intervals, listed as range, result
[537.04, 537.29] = 19.9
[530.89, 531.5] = 21.8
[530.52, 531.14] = 21.9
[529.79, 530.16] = 21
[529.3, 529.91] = 20.8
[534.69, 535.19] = 21.2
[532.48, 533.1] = 20.2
